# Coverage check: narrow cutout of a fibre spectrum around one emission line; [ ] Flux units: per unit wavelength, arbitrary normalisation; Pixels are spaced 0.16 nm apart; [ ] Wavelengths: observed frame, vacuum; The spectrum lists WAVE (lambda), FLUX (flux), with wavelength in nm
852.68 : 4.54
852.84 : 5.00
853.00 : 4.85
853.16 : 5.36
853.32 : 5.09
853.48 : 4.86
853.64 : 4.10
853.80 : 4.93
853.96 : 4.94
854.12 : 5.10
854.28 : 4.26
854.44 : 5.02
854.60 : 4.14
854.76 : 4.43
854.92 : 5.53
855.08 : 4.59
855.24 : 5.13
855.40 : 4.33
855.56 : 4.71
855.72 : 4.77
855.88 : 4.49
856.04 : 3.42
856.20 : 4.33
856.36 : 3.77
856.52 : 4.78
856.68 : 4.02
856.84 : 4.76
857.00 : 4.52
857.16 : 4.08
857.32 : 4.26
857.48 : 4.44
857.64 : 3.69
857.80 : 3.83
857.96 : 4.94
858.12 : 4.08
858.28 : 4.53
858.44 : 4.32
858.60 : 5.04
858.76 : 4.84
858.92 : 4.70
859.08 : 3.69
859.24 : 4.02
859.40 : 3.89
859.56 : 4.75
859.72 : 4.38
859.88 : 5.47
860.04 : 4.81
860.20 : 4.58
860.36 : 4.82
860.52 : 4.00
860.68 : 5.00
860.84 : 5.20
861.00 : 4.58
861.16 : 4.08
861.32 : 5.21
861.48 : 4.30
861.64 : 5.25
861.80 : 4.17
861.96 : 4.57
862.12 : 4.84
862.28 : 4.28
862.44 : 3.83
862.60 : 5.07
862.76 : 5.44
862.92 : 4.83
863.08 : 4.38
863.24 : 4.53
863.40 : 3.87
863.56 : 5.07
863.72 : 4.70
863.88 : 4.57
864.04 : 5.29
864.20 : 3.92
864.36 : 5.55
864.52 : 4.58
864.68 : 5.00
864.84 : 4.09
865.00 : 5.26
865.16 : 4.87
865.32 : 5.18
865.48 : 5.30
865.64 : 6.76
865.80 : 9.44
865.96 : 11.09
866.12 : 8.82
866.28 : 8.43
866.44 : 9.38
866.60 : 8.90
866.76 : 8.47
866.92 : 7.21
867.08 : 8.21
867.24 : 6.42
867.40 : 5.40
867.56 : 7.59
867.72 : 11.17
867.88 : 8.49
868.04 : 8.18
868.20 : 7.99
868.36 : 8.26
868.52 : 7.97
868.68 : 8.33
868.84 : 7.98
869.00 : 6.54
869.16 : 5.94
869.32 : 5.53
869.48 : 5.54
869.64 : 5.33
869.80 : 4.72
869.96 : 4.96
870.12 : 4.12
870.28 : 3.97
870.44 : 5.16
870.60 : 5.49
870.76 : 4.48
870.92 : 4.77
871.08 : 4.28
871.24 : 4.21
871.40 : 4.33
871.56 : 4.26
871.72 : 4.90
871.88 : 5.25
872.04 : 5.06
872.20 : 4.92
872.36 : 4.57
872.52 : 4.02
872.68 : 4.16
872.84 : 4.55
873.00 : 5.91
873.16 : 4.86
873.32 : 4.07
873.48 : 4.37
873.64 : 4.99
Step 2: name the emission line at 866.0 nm [S II]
